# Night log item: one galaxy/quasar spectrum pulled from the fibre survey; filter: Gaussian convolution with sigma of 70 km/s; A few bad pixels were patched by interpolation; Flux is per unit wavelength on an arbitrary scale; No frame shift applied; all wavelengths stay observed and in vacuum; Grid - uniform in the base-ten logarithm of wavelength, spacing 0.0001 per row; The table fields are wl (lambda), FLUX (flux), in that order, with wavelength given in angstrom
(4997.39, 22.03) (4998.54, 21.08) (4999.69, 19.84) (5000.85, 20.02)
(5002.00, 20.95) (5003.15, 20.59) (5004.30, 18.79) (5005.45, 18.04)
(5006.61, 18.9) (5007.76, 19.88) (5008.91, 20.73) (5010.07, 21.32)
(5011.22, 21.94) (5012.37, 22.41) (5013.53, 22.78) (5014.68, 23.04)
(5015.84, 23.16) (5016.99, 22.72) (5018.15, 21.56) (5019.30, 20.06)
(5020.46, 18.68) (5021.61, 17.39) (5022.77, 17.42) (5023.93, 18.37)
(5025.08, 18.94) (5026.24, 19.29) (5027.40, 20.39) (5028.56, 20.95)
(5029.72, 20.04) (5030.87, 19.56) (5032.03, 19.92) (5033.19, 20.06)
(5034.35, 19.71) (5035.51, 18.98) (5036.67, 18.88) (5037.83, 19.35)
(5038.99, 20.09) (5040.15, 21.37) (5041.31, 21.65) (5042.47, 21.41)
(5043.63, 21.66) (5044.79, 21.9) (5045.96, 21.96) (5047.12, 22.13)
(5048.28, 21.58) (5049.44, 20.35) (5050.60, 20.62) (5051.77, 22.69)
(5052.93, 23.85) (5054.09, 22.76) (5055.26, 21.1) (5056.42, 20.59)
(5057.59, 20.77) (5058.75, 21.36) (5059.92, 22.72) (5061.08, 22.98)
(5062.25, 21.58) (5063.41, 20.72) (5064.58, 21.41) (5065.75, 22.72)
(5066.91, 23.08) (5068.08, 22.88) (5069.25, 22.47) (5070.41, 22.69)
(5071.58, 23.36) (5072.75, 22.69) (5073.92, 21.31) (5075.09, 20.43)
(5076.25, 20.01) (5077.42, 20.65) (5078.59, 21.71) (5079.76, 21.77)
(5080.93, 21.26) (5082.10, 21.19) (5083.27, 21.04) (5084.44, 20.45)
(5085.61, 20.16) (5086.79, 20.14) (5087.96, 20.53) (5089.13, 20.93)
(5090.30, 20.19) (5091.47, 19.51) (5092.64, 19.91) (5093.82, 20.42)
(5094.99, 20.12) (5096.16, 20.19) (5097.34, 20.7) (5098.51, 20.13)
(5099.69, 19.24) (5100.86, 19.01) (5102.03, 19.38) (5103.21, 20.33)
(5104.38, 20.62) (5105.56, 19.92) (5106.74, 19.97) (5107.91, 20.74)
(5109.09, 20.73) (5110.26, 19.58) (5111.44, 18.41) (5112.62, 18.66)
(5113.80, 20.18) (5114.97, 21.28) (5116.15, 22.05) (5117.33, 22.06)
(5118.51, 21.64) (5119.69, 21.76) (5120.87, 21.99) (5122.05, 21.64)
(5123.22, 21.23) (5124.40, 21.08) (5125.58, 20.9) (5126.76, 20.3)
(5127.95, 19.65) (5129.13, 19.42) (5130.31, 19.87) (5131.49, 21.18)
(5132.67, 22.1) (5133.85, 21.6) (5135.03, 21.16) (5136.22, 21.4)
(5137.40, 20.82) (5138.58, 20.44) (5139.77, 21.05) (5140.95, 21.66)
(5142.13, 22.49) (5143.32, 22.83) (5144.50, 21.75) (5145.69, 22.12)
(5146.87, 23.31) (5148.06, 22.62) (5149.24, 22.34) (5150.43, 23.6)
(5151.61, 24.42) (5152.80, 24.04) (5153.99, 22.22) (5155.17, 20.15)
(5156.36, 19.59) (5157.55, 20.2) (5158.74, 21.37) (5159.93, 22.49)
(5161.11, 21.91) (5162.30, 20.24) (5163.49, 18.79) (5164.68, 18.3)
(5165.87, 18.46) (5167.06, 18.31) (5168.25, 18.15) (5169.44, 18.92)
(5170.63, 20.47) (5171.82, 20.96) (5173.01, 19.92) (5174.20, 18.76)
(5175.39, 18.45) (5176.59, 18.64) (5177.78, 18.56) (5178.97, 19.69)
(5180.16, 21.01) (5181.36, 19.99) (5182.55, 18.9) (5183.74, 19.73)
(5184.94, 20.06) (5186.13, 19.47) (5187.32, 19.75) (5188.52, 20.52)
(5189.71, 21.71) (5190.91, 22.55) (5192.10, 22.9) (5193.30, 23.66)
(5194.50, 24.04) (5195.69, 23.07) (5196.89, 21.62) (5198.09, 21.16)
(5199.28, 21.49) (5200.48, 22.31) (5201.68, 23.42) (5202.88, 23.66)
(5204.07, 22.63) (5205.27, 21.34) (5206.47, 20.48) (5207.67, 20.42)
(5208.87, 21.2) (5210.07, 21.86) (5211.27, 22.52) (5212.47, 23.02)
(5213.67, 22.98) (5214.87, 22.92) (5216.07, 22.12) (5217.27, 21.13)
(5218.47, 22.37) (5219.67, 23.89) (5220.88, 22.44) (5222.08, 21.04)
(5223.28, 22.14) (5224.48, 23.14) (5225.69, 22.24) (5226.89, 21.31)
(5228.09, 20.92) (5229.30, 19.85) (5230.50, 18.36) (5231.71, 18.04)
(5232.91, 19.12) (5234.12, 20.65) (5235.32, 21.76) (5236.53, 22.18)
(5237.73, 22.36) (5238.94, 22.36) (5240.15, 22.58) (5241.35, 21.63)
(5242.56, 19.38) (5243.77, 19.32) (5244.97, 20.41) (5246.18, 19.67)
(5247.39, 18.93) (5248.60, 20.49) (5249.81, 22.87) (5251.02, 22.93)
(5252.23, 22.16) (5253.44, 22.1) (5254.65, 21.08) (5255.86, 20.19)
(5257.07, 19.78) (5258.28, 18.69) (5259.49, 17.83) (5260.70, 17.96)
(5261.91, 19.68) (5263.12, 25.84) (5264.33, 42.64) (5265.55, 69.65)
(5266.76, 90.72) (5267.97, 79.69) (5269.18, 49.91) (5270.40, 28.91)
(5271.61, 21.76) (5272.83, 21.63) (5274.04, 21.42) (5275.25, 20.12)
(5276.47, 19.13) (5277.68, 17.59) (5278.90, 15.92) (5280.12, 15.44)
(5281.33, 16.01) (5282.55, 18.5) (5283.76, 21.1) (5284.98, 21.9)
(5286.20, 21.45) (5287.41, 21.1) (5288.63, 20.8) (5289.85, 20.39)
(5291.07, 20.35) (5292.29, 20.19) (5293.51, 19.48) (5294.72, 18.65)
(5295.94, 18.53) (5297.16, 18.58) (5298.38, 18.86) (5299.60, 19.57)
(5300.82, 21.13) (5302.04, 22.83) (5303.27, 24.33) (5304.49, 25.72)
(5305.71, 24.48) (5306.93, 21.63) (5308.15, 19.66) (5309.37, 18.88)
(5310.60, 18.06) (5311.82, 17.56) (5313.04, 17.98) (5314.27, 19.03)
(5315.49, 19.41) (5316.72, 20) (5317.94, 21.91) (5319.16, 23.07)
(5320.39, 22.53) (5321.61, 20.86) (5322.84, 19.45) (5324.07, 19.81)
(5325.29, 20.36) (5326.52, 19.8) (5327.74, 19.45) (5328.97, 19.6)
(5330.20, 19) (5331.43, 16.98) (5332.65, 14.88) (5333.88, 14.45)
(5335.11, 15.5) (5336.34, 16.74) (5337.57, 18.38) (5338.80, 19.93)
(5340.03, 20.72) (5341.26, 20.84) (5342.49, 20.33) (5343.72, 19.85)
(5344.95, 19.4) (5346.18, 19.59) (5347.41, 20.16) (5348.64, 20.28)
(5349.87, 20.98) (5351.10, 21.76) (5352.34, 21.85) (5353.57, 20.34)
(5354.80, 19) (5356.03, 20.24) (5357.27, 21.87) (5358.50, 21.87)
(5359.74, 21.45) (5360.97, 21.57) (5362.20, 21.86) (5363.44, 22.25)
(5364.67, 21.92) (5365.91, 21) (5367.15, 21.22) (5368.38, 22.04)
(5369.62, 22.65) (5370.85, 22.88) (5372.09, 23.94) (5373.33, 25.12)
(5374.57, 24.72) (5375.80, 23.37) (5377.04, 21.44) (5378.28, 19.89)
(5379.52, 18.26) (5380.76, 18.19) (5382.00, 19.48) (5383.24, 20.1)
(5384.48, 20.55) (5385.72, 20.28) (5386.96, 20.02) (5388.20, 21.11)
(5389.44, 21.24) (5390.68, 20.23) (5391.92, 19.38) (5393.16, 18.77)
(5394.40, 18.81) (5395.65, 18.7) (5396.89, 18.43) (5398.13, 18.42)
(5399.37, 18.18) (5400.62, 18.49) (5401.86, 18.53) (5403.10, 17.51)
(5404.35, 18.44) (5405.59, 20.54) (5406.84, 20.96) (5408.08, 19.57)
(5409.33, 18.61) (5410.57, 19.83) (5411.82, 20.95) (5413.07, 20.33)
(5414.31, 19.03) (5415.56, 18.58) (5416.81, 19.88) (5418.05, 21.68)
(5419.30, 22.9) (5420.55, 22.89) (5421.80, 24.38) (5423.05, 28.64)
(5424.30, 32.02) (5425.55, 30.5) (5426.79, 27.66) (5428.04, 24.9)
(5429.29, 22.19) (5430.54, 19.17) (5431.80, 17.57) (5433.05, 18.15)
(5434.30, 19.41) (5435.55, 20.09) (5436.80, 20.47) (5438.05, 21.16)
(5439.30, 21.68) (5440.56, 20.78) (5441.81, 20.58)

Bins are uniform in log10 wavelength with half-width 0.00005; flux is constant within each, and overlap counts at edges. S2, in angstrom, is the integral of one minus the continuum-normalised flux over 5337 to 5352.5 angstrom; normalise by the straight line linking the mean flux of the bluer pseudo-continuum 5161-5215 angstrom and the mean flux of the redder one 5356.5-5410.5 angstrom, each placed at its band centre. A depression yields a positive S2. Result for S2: 0.24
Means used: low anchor 20.8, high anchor 20.5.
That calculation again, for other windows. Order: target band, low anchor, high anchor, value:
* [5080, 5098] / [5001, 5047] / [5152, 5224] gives 0.2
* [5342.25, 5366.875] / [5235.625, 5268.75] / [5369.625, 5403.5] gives 1.4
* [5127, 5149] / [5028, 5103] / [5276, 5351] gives -0.8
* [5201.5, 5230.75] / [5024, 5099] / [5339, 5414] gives -1.6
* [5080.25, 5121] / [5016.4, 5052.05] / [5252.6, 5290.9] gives 3.5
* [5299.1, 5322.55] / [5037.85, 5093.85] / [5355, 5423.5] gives -0.1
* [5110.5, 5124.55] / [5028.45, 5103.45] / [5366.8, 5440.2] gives 0.0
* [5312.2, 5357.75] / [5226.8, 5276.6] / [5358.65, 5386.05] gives 6.8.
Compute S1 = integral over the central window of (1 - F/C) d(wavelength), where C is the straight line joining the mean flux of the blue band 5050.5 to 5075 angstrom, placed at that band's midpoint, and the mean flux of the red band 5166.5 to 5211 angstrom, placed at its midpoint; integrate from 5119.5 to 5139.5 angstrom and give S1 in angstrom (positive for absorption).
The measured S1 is 0.4 angstrom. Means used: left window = 22.1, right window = 20.8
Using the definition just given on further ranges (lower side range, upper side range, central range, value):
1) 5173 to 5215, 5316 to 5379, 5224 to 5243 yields 0.06 angstrom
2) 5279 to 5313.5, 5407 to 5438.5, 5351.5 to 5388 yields -0.28 angstrom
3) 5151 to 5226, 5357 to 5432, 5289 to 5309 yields 0.34 angstrom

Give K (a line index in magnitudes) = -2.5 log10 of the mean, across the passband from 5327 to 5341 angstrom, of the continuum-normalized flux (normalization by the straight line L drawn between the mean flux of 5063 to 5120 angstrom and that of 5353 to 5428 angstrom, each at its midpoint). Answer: 0.18 mag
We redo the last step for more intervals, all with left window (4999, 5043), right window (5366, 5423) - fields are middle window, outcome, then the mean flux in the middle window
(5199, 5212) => -0.080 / 22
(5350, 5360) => -0.027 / 21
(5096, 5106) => 0.020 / 19.9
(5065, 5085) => -0.076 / 21.7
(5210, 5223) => -0.102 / 22.4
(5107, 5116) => 0.014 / 20.1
